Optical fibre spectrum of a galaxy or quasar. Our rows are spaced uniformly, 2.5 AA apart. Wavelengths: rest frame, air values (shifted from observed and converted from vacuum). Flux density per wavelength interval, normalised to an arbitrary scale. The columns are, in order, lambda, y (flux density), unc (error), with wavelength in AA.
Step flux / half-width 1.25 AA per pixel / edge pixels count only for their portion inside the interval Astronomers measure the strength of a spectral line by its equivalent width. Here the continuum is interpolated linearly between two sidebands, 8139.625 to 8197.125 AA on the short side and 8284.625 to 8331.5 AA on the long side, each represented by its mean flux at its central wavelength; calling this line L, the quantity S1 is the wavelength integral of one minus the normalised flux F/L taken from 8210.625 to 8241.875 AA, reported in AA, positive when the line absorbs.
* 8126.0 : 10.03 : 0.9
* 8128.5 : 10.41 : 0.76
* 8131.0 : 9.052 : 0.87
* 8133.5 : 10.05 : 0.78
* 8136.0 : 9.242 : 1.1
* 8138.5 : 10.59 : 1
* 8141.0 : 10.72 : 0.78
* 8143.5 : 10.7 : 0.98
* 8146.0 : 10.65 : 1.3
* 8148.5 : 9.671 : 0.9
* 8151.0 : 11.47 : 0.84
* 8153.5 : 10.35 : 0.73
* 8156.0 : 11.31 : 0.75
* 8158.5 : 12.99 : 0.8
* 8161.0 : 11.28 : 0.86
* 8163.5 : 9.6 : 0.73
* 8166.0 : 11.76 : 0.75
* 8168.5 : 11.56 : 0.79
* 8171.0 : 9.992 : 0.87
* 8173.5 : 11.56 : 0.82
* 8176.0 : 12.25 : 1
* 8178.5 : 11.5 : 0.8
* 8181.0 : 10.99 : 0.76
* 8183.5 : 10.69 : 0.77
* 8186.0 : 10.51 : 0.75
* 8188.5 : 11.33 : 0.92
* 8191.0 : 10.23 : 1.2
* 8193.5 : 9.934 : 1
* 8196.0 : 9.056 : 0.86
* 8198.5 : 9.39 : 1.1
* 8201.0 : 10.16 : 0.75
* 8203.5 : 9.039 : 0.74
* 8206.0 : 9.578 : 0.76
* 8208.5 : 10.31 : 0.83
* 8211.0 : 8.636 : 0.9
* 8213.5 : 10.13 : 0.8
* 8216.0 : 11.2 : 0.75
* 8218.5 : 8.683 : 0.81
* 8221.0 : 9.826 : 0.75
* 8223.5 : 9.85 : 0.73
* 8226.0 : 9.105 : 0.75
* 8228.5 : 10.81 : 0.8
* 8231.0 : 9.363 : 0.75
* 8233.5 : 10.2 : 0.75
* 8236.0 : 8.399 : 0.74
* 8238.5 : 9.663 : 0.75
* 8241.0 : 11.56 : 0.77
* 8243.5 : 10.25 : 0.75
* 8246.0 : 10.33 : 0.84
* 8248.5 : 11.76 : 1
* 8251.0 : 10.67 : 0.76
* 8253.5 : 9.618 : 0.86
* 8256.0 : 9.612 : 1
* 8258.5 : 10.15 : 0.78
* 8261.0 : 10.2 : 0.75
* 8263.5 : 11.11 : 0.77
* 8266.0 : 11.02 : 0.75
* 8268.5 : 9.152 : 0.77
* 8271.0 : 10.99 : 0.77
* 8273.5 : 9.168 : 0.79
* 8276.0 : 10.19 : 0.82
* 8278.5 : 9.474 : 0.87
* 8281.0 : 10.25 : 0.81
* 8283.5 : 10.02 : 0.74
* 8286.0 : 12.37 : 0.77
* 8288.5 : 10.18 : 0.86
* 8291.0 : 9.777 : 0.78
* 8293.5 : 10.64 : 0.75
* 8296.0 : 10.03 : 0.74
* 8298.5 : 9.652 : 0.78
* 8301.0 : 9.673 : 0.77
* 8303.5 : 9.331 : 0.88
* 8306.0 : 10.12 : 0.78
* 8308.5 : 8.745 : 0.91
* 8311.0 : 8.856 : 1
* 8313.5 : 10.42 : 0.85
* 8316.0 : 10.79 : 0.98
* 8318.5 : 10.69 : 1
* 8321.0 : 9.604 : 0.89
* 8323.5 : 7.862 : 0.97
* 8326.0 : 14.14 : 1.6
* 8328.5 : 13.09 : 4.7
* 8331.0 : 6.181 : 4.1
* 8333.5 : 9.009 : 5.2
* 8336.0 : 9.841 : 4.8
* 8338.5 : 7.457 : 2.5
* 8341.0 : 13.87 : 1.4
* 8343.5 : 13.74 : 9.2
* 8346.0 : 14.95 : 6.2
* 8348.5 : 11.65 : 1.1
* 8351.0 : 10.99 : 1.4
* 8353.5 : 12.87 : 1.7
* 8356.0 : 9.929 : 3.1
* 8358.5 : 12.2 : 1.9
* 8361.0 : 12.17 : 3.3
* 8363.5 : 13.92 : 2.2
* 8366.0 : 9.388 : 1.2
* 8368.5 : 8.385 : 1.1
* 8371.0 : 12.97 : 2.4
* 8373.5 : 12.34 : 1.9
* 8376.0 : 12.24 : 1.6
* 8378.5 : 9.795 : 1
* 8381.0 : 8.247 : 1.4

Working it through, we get 2.28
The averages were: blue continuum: 10.9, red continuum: 10.2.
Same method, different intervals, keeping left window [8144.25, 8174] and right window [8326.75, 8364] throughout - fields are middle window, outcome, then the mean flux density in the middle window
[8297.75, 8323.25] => 3.69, 9.72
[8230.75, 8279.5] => 4.62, 10.2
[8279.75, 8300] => 1.71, 10.4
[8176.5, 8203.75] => 1.76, 10.4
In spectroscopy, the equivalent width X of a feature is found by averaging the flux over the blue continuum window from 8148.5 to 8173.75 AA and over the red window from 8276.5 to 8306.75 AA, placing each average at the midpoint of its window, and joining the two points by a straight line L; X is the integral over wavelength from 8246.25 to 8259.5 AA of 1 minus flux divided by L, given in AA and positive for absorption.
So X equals 0.07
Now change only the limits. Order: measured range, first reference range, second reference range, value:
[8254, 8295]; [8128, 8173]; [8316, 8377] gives 2.8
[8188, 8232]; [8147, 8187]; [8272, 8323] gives 3.8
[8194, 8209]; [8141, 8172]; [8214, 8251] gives 1.2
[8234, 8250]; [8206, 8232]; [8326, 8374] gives -0.4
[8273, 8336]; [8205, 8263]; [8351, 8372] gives 4.5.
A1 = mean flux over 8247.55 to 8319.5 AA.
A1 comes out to 10.2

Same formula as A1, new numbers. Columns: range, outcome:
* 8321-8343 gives 10.3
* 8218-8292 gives 10.1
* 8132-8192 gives 10.9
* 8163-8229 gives 10.3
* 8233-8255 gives 10.3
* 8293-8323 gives 9.81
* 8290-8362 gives 10.6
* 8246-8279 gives 10.3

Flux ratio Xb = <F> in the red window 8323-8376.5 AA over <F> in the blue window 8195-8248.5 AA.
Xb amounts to 1.16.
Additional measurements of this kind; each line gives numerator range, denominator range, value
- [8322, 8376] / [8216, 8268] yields 1.12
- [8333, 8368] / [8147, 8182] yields 1.04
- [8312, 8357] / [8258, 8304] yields 1.07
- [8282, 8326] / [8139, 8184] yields 0.91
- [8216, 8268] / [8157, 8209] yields 0.95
